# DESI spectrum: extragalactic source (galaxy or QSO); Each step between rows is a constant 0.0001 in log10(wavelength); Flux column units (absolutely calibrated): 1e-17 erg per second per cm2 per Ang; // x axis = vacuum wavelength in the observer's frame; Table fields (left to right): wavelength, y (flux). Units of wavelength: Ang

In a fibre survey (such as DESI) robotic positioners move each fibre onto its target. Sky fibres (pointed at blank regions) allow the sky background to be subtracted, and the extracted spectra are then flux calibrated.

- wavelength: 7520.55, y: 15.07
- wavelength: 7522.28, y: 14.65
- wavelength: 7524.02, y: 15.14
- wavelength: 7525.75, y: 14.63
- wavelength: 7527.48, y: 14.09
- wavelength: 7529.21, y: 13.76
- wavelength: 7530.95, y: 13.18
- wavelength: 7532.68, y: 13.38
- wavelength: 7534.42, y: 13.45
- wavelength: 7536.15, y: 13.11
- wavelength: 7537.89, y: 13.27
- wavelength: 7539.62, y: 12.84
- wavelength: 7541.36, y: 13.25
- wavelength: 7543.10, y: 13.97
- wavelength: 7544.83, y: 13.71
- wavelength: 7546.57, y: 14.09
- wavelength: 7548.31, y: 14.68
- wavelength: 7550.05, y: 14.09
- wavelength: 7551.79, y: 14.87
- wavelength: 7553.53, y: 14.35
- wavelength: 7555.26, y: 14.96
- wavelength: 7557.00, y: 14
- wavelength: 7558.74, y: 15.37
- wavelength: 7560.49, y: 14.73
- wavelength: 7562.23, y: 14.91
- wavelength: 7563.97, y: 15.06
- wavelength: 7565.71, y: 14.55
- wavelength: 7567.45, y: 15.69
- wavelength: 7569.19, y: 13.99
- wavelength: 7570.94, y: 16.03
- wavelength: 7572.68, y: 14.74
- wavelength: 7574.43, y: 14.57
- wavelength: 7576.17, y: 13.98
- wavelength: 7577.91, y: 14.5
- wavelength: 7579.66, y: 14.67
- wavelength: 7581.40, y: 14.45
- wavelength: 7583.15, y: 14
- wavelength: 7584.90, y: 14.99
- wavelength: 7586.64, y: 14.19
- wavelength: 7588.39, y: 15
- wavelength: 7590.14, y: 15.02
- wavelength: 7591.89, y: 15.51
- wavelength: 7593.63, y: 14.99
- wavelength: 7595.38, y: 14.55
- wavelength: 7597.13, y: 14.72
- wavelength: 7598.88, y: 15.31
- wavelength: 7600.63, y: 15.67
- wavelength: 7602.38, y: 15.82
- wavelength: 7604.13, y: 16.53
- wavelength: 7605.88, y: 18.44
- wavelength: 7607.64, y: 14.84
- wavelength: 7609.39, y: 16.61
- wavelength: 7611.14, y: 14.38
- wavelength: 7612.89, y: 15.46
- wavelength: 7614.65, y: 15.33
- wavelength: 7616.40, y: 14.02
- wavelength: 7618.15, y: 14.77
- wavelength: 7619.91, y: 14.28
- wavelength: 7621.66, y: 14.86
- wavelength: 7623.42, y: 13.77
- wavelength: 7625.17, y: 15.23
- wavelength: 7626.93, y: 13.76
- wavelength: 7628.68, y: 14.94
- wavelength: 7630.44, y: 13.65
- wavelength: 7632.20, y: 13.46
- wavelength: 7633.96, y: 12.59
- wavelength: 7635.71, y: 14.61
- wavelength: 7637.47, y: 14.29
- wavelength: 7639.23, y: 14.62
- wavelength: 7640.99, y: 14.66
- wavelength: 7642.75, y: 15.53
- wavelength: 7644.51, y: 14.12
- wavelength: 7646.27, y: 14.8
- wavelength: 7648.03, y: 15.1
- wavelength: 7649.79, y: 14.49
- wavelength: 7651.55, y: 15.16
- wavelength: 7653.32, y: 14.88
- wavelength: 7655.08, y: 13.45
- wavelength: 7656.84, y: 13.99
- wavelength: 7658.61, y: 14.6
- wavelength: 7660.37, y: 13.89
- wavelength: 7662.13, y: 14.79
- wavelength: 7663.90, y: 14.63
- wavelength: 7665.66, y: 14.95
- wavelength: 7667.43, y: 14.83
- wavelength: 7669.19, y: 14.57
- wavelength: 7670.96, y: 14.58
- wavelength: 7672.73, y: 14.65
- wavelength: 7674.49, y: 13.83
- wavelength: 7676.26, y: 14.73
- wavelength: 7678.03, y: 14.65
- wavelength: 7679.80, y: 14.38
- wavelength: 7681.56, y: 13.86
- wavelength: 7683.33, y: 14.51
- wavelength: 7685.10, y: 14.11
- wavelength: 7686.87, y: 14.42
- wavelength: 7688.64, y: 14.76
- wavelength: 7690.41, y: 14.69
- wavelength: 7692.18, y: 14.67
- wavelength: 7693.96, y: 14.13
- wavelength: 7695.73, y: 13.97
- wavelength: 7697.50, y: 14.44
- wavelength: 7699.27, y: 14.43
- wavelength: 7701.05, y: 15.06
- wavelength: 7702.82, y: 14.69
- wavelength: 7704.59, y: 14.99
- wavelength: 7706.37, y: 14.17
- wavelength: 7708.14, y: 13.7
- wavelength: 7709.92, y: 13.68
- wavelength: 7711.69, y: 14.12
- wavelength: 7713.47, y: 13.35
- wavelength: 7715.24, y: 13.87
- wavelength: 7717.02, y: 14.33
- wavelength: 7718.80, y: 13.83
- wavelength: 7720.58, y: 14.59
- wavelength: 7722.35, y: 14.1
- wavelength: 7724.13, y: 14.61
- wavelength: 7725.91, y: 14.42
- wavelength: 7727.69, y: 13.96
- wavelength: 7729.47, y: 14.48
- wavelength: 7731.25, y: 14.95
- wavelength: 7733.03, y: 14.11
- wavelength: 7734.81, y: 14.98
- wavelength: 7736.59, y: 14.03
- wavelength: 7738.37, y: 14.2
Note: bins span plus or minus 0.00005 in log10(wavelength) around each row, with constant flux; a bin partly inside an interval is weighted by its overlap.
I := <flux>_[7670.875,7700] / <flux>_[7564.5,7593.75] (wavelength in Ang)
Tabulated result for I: 1.0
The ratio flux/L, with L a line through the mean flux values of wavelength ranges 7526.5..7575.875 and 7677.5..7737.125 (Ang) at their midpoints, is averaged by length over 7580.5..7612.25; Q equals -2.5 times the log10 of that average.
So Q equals -0.07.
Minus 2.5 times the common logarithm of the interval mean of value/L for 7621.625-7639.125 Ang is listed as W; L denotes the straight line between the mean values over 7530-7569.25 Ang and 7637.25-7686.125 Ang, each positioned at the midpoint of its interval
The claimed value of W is 0.024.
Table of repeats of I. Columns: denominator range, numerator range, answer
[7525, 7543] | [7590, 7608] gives 1.16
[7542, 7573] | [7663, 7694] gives 0.99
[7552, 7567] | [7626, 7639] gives 0.94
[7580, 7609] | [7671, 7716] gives 0.94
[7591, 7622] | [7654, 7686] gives 0.94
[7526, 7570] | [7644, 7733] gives 1.02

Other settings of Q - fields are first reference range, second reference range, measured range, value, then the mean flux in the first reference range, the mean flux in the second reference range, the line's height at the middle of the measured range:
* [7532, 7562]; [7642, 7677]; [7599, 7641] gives -0.04 mag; 14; 14.6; 14.4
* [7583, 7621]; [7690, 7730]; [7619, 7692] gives 0.02 mag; 15.2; 14.3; 14.7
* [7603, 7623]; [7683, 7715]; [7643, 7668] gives 0.02 mag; 15.4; 14.3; 14.9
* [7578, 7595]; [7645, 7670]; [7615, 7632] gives 0.02 mag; 14.7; 14.6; 14.7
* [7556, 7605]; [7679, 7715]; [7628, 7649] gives 0.02 mag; 14.9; 14.3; 14.6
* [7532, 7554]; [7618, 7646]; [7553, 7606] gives -0.07 mag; 13.8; 14.3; 14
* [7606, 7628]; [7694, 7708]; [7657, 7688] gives 0.01 mag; 14.9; 14.5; 14.6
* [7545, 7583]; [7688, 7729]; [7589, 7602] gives -0.04 mag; 14.6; 14.3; 14.6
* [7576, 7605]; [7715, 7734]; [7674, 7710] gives 0.01 mag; 15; 14.3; 14.5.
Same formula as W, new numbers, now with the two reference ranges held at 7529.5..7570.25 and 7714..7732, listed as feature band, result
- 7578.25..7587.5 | -0.02 mag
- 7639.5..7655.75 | -0.04 mag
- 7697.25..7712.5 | -0.01 mag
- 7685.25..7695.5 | -0.01 mag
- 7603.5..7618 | -0.10 mag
